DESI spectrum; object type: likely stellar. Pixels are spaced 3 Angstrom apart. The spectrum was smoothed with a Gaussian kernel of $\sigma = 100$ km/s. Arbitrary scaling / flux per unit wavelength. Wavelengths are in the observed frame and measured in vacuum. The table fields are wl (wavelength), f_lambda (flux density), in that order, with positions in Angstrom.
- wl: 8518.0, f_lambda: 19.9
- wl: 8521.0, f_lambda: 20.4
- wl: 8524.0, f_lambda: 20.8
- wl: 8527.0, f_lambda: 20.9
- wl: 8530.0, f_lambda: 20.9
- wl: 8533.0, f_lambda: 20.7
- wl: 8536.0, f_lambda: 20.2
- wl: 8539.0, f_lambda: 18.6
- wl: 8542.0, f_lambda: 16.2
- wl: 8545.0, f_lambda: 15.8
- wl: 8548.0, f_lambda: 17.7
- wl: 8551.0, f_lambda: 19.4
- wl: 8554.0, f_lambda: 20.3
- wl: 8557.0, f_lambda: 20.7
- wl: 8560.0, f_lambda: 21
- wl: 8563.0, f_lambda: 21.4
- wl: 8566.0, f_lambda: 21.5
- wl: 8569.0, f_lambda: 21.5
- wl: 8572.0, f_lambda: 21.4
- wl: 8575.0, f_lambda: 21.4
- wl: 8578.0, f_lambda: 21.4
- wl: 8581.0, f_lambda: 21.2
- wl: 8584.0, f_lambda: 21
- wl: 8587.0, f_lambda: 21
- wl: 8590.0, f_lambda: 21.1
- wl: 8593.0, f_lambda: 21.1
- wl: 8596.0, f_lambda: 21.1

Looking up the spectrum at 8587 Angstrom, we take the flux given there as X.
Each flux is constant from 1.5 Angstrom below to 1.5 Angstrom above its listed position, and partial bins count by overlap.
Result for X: 21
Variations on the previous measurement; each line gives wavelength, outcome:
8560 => 21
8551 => 19.4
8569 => 21.5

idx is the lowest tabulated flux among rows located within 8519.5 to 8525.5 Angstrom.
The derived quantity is 20.4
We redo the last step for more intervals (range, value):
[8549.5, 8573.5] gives 19.4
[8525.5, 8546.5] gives 15.8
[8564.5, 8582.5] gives 21.2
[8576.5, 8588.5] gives 21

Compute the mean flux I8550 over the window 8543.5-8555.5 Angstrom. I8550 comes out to 18.3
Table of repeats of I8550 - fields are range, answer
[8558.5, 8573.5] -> 21.4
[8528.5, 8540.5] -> 20.1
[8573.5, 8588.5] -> 21.2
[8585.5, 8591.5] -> 21.1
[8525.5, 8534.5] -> 20.8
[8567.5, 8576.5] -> 21.4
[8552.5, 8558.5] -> 20.5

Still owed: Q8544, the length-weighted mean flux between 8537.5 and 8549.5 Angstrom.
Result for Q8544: 17.1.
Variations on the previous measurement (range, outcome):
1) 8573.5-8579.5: 21.4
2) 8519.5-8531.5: 20.7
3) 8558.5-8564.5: 21.2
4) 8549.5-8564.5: 20.6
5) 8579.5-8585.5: 21.1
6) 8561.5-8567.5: 21.4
